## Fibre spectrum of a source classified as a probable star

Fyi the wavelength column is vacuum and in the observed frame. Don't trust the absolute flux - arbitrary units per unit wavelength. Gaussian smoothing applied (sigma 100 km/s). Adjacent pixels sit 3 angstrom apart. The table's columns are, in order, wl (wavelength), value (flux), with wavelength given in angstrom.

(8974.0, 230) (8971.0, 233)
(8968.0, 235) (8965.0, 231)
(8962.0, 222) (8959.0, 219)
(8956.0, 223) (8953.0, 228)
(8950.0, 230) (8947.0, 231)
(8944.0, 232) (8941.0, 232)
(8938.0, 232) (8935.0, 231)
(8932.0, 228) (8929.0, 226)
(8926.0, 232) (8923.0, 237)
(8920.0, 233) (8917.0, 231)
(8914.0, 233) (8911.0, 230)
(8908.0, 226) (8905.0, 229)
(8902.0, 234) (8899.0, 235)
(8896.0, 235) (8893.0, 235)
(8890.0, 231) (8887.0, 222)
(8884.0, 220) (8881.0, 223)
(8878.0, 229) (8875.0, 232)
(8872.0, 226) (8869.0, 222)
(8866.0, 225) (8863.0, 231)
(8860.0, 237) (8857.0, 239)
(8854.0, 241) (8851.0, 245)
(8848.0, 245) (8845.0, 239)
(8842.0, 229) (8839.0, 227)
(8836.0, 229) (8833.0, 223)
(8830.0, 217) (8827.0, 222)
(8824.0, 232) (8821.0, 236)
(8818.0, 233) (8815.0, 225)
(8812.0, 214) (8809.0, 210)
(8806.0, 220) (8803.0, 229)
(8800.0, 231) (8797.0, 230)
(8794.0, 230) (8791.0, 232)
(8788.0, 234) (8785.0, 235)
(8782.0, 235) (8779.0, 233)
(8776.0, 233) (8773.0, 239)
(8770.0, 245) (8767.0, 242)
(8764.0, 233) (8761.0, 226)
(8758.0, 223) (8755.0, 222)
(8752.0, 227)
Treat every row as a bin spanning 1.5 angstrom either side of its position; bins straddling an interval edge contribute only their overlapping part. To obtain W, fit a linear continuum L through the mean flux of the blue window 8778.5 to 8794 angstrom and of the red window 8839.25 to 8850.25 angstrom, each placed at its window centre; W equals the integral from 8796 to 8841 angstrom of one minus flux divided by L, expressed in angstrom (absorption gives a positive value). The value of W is 2.0 angstrom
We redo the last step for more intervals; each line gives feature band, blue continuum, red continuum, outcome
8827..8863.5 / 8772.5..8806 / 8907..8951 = -0.23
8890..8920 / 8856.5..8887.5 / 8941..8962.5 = -0.61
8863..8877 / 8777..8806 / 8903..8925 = 0.28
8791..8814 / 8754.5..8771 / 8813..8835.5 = 0.46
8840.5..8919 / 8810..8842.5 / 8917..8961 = -1.44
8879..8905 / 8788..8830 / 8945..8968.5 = -0.29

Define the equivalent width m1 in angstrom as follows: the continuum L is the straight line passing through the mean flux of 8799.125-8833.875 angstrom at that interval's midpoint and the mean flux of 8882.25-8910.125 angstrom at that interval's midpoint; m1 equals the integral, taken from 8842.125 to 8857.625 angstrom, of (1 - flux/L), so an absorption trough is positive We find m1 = -0.98 angstrom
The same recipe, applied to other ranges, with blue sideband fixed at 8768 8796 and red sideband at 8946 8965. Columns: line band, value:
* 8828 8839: 0.42 angstrom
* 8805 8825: 0.78 angstrom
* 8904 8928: -0.36 angstrom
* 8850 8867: -0.40 angstrom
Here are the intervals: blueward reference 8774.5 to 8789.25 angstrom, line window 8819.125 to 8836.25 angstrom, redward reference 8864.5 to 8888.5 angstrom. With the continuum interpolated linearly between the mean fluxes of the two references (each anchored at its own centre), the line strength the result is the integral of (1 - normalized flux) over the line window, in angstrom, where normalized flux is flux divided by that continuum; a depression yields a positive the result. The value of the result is 0.2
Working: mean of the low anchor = 234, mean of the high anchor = 225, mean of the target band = 226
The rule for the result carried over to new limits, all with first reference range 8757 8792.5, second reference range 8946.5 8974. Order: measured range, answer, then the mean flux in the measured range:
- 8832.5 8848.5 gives 0.0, 232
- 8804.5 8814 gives 0.7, 215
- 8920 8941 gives -0.2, 231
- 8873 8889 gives 0.4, 225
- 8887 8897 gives -0.1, 232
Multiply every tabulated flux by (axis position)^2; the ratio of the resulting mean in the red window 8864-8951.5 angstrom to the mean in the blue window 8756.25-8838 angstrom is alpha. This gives 1.03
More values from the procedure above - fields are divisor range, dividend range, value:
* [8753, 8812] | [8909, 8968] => 1.03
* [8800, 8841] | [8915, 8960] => 1.05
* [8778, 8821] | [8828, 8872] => 1.03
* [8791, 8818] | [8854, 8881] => 1.04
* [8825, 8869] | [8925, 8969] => 1.01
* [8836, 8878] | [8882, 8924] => 1.00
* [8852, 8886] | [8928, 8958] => 1.01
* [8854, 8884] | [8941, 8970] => 1.01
